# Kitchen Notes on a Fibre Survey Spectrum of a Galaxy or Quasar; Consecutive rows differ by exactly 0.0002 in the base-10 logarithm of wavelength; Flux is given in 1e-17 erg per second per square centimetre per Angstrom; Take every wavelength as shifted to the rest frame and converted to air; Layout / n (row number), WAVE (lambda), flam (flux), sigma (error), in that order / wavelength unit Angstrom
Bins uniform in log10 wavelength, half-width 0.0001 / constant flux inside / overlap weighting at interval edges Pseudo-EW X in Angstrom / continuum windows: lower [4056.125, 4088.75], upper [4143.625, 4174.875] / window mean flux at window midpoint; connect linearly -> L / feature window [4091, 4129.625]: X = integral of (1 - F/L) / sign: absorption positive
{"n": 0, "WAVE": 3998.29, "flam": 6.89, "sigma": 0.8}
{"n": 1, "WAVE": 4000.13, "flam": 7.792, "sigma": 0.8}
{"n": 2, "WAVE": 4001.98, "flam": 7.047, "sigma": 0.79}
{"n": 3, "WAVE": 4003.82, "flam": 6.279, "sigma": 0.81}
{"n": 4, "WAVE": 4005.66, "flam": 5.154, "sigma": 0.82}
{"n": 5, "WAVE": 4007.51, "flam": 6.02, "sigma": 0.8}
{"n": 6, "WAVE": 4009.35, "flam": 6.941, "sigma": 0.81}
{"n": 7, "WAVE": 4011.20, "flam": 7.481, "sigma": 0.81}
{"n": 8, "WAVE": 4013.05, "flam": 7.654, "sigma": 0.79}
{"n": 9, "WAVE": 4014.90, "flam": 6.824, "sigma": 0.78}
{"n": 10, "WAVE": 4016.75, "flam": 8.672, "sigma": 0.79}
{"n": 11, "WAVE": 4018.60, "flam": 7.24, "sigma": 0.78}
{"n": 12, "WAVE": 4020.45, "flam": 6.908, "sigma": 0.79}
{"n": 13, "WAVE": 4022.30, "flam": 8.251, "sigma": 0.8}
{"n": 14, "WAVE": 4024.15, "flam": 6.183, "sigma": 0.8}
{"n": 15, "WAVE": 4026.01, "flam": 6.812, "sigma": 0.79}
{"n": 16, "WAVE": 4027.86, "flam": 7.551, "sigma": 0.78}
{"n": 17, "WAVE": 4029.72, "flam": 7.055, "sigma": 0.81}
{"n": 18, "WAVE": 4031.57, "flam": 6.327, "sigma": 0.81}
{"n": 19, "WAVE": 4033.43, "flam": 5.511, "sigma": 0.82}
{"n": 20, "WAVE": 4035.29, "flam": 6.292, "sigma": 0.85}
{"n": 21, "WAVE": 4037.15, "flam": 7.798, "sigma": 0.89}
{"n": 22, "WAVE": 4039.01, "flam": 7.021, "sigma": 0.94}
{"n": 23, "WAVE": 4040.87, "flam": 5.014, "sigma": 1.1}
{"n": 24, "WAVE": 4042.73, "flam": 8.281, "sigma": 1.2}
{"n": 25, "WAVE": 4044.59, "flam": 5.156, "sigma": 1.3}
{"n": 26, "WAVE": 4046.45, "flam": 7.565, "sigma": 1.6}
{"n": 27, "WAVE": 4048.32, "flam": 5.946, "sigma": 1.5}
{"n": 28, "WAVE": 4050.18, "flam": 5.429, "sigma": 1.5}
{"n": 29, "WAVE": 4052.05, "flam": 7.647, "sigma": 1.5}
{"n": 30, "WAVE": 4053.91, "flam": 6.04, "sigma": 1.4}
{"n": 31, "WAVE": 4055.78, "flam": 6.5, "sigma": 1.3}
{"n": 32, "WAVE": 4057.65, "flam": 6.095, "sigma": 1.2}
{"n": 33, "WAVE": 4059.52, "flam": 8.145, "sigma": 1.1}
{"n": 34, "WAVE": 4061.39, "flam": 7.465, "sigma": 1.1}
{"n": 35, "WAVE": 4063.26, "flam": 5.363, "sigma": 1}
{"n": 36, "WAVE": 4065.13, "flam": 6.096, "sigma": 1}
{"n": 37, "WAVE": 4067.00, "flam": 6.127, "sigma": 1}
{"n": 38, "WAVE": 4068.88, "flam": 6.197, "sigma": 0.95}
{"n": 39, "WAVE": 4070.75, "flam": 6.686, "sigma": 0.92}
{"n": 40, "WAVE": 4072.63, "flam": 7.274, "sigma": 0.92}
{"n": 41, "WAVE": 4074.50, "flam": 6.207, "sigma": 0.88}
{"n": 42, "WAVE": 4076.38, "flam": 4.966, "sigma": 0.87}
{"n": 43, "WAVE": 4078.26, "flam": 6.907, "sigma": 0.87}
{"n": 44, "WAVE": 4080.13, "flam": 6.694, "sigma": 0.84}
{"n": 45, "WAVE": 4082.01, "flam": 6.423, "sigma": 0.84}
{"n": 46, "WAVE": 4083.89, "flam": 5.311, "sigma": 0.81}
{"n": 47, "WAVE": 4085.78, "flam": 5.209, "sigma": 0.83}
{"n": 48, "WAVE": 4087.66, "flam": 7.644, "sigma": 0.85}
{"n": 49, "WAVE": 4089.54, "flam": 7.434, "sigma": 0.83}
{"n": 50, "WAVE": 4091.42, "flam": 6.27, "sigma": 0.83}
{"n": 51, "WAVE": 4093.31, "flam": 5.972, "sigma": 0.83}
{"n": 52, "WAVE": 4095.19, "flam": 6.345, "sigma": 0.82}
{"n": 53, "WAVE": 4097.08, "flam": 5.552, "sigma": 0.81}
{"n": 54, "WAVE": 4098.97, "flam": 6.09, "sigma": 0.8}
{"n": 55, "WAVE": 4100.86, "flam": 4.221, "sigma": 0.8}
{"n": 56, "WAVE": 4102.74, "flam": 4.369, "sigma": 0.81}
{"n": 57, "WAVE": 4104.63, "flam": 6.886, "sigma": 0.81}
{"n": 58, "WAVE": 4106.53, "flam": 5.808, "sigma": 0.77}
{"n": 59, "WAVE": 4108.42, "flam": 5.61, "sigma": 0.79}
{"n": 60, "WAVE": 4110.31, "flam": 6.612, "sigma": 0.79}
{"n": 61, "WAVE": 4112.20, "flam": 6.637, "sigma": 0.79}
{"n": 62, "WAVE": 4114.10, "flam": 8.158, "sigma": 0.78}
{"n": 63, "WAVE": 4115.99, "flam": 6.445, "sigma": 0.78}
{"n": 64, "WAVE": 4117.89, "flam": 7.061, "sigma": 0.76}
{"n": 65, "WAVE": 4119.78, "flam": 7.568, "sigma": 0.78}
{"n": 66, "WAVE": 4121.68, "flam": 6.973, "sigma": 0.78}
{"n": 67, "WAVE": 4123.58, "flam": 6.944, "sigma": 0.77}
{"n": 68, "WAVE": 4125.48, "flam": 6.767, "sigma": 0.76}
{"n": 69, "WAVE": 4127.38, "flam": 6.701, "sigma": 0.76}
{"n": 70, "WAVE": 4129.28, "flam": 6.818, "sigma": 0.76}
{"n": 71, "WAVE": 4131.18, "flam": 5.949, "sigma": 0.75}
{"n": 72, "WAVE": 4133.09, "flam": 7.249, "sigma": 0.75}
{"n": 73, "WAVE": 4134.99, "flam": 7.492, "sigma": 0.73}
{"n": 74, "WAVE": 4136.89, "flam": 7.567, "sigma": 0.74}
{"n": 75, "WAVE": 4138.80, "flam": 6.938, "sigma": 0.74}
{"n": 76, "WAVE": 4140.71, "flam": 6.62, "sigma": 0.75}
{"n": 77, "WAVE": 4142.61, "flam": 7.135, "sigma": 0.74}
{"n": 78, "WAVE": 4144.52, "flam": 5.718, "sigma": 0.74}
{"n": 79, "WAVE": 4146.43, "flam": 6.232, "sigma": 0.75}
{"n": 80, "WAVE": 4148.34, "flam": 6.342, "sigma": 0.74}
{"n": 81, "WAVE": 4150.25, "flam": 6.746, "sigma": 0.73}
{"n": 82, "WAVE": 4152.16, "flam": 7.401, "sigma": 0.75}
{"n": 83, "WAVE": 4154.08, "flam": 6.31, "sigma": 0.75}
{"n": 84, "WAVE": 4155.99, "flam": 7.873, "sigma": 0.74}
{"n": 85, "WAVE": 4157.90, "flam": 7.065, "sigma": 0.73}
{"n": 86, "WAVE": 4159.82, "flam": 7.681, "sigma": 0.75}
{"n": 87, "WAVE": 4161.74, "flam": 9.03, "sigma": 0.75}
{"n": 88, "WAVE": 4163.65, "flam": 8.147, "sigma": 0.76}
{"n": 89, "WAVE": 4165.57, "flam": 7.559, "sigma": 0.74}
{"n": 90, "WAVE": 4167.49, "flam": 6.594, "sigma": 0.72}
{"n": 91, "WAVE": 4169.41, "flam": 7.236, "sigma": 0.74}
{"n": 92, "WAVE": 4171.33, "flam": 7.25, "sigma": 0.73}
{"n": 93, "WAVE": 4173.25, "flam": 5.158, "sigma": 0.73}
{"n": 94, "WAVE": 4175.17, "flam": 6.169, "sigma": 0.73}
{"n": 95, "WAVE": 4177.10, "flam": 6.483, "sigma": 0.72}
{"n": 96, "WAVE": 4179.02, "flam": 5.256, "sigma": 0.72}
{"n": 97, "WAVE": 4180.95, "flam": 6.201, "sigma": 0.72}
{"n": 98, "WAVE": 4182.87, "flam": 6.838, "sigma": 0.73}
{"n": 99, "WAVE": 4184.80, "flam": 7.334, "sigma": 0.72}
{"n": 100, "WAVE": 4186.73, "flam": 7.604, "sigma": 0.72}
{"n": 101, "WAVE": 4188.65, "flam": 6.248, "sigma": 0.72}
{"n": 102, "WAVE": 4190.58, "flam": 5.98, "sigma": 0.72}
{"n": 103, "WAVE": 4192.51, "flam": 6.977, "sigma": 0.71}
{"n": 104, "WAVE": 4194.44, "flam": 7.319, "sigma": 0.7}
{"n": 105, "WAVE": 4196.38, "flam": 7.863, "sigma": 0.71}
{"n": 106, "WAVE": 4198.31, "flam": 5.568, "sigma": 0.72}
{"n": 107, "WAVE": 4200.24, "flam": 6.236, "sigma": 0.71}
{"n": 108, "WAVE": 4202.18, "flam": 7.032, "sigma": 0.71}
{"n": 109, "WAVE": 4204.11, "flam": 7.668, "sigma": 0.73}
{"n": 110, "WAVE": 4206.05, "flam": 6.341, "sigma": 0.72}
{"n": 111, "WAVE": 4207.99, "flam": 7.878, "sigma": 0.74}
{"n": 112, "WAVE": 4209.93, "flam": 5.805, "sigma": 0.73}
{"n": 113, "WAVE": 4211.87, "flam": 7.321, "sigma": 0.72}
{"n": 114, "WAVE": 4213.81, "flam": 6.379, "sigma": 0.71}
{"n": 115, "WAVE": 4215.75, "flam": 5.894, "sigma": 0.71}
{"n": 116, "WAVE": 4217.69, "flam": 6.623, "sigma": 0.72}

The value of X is 1.8 Angstrom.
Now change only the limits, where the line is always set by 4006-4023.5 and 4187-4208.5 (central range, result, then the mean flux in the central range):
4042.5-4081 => 3.5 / 6.48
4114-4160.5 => 0.3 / 6.92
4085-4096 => 0.9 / 6.5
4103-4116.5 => 1.0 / 6.48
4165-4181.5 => 1.1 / 6.41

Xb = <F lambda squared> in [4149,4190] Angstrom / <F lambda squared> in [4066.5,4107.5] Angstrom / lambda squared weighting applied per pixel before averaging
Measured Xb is 1.2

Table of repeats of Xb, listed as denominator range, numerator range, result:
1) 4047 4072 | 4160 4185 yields 1.12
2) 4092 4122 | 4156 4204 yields 1.14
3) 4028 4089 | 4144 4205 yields 1.12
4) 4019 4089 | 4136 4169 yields 1.14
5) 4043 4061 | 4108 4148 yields 1.07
